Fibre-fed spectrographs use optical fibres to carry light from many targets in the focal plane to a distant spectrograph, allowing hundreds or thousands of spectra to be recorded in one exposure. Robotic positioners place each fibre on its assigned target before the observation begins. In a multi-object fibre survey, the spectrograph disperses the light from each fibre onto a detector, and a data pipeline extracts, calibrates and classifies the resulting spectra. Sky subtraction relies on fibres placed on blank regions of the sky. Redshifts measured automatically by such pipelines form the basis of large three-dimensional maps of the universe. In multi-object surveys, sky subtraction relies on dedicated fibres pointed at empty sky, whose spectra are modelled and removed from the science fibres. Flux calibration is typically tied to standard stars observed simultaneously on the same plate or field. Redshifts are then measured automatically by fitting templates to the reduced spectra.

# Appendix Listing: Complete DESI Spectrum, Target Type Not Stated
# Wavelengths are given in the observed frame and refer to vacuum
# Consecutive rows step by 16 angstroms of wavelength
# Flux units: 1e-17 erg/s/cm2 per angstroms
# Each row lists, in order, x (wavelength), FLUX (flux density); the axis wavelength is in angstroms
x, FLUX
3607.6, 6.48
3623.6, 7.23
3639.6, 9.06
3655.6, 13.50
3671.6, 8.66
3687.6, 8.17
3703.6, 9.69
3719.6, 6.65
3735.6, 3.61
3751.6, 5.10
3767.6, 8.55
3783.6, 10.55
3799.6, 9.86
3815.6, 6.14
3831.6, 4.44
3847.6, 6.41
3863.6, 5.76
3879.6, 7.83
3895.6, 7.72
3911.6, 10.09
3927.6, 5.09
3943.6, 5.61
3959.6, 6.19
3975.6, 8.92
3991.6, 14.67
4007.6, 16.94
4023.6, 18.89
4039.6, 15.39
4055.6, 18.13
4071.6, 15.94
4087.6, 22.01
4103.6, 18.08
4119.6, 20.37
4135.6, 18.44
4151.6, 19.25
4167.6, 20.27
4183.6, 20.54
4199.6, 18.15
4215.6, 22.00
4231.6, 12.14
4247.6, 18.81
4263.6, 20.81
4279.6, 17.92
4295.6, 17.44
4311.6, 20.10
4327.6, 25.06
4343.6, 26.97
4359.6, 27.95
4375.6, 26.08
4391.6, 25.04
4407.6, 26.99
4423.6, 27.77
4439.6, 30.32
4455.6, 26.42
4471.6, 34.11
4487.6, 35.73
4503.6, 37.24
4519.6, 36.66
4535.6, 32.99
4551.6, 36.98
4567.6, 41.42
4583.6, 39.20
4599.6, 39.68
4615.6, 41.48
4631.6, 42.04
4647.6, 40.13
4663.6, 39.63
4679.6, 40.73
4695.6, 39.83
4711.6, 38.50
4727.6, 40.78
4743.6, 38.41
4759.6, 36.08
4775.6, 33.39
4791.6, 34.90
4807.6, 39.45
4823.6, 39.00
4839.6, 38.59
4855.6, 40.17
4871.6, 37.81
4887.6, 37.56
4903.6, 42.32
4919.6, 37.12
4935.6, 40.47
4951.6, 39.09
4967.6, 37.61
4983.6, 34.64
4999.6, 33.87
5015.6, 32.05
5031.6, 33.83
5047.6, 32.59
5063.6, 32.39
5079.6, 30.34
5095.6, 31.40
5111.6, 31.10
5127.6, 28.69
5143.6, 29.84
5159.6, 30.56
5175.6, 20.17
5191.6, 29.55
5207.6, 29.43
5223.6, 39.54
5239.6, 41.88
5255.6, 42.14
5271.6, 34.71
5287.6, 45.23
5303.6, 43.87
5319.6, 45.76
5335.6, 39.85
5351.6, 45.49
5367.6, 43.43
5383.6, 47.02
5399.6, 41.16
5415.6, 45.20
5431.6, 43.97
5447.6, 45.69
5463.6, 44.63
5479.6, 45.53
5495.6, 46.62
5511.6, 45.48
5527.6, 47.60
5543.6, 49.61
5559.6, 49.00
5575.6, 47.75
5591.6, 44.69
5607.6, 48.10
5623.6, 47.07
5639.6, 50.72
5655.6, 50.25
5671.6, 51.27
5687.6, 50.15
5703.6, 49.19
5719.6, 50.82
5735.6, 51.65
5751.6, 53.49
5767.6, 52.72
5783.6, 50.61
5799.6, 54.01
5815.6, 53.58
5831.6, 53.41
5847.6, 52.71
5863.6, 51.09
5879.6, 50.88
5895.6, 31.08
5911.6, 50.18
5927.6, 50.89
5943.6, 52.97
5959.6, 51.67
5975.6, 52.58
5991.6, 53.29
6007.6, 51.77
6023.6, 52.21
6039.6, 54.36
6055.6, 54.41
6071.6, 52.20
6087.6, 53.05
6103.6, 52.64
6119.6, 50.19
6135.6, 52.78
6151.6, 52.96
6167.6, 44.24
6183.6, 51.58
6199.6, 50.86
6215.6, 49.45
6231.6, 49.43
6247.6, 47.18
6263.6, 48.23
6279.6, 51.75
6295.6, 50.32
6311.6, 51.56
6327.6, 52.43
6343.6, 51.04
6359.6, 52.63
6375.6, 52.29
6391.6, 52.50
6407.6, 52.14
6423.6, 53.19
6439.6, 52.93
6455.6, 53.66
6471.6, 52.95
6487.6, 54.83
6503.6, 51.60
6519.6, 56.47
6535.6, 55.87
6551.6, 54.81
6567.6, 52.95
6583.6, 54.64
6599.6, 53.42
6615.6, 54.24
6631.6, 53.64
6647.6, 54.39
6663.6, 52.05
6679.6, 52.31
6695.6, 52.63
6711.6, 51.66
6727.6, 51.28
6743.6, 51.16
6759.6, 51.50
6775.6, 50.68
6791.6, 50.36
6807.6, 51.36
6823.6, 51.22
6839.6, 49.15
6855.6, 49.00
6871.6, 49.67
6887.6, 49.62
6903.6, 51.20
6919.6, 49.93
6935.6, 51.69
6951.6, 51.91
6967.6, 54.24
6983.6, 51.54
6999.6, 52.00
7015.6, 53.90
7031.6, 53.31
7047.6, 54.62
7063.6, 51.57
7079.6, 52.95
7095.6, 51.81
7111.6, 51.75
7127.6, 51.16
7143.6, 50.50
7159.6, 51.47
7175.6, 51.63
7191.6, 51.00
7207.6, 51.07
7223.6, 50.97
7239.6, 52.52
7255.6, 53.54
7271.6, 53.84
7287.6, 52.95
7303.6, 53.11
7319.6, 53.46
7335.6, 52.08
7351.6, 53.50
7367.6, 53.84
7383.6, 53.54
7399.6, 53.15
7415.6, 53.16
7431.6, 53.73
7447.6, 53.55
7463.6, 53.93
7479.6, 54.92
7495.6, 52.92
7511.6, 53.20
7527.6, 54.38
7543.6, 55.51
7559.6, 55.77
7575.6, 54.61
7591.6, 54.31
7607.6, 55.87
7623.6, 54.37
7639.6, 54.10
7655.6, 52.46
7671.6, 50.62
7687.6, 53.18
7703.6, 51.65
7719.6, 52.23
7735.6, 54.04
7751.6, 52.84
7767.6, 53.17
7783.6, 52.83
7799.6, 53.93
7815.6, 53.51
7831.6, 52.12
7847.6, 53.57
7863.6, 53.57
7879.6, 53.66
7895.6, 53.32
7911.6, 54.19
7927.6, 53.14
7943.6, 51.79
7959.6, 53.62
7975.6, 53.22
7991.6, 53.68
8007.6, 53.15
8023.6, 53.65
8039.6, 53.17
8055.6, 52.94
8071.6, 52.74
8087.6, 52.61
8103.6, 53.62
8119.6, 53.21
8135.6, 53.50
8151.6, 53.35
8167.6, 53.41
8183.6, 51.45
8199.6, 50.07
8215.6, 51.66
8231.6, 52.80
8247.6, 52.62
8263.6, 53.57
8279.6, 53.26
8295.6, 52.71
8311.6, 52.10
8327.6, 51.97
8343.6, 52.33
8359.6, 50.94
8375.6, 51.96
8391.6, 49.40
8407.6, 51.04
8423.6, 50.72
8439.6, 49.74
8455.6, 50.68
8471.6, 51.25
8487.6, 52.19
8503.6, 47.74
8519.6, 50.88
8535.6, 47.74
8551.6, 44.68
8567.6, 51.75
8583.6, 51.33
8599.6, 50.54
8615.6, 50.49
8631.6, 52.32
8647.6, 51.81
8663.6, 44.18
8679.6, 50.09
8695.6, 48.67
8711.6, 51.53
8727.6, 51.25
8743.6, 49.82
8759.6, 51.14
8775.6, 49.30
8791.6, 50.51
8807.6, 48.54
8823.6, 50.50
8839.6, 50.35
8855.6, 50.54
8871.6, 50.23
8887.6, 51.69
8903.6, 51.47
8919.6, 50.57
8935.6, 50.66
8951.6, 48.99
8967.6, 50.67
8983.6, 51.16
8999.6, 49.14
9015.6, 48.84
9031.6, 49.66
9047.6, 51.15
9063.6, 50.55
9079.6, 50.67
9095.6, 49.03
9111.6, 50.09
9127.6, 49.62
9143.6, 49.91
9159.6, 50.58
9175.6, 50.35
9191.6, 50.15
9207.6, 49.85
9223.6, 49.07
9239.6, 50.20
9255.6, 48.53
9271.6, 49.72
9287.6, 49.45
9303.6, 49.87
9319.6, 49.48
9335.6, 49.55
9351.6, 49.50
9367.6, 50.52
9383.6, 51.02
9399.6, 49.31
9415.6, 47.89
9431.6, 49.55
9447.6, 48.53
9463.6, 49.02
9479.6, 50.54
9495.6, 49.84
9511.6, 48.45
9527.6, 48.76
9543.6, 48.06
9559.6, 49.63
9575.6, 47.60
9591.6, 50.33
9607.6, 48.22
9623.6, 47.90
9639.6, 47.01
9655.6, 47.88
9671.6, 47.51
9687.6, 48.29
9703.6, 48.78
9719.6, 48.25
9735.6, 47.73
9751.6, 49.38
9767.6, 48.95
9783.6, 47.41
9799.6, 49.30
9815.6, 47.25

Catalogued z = 0.00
